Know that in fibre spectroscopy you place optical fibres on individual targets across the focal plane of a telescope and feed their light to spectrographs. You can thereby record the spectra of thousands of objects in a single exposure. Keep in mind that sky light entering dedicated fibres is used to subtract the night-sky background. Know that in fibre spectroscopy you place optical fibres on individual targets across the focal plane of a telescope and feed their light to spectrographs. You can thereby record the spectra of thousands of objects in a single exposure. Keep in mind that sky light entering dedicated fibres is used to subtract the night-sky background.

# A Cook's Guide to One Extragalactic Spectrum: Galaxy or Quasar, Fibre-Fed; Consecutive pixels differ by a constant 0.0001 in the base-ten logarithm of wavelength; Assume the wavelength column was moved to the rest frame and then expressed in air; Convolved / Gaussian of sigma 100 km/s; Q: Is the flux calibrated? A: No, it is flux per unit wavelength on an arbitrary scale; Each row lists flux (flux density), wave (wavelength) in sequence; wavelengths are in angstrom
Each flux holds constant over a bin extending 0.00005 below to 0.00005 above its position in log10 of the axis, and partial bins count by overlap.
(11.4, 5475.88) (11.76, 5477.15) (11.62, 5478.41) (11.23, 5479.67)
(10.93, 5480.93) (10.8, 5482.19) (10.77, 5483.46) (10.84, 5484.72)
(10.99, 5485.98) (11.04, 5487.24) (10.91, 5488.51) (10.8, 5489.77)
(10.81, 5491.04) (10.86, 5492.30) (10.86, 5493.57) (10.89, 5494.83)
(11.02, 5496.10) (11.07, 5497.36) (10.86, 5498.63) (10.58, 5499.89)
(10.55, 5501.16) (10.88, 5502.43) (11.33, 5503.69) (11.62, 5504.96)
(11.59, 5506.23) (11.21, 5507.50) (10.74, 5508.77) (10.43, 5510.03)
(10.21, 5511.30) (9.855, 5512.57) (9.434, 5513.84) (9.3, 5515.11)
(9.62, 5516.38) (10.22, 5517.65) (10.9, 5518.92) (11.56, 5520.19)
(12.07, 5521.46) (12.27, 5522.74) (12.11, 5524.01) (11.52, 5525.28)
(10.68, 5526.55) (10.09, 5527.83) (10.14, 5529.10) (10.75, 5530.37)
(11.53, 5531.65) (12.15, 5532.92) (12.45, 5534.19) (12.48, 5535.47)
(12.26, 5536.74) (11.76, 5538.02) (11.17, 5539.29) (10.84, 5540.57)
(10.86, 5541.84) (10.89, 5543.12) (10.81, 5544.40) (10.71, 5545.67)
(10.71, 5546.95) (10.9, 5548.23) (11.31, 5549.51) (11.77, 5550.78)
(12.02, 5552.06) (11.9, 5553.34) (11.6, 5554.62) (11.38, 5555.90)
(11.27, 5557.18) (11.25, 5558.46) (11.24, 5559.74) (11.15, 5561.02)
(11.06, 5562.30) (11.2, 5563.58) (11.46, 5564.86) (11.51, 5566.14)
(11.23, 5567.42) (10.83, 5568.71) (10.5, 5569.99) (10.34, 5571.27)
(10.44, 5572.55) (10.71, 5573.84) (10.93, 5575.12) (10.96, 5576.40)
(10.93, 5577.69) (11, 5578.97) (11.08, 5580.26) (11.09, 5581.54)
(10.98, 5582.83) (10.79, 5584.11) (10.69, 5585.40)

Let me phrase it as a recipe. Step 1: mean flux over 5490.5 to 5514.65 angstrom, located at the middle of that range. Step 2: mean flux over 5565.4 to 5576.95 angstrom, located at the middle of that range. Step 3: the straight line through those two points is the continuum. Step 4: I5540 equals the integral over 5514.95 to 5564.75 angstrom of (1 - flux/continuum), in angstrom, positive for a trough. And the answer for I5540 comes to -2.04 angstrom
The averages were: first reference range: 10.8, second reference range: 10.8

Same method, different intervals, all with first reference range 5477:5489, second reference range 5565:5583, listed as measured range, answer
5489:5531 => 0.8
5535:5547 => -0.3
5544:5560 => -0.5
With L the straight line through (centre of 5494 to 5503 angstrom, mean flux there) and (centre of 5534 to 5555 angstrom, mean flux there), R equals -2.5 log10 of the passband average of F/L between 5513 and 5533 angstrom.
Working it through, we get 0.03 mag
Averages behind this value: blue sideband 10.8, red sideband 11.4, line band 10.8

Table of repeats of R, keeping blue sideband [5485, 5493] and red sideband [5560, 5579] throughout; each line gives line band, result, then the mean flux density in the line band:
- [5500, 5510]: -0.02 mag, 11.1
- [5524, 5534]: -0.02 mag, 11.1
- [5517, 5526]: -0.06 mag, 11.5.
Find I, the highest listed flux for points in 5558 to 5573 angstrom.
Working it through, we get 11.51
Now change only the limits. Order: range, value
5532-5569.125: 12.48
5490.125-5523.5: 12.27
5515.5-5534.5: 12.45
